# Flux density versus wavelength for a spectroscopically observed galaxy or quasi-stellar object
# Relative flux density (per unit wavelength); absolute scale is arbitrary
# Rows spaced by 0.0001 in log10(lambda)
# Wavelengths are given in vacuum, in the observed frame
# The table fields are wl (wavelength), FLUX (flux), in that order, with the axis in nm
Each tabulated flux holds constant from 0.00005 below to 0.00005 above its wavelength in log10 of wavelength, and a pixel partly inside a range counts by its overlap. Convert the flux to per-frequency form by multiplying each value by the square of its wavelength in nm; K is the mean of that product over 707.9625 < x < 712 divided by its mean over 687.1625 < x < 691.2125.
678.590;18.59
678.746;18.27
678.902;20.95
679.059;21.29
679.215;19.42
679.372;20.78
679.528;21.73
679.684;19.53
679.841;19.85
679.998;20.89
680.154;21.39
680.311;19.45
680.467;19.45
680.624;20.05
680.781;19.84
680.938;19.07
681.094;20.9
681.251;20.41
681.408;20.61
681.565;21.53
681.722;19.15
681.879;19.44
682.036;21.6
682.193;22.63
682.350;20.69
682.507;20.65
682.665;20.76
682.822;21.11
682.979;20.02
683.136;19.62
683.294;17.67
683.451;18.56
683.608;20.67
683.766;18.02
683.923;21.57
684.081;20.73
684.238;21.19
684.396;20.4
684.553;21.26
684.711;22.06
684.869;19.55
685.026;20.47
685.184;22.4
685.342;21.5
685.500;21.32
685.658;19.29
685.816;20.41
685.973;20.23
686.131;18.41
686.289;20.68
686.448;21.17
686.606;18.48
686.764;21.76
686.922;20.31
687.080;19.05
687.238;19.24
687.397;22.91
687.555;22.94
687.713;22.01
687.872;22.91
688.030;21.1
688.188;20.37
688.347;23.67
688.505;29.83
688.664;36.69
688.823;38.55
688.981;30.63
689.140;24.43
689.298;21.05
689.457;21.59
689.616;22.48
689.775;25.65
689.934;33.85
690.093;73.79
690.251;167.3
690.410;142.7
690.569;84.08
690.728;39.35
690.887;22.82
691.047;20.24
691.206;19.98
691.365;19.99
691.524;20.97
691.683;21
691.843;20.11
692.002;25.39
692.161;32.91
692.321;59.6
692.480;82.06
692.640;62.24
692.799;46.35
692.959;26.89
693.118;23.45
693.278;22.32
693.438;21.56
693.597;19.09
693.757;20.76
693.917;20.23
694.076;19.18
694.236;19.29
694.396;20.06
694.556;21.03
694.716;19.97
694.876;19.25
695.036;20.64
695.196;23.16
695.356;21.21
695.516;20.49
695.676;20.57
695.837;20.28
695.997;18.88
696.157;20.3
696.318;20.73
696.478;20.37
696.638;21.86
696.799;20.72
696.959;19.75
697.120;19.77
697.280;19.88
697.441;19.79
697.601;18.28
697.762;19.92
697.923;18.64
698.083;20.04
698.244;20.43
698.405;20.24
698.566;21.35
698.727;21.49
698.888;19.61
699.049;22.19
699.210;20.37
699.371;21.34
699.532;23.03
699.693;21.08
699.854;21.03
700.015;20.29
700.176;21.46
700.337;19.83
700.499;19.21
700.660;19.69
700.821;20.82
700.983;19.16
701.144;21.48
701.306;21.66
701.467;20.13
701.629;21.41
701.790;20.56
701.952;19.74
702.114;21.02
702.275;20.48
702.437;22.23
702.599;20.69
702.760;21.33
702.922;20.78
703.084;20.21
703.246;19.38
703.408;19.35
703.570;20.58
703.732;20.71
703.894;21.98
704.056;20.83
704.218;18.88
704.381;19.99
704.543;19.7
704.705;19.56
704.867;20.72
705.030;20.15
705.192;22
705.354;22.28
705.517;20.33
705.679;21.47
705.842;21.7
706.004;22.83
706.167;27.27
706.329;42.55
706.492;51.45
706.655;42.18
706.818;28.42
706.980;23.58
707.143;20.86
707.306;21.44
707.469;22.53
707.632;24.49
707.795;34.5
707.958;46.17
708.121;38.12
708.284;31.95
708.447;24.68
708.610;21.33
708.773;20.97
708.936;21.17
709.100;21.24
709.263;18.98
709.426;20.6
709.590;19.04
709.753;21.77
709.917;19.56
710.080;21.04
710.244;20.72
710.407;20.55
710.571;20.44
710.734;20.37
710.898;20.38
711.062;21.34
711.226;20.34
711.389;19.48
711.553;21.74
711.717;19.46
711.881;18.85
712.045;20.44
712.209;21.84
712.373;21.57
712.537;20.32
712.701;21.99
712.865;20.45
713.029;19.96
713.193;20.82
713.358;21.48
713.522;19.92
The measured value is 0.59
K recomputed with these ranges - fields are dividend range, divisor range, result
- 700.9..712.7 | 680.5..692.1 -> 0.89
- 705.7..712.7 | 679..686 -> 1.30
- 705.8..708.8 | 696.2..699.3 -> 1.53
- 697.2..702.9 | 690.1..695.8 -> 0.58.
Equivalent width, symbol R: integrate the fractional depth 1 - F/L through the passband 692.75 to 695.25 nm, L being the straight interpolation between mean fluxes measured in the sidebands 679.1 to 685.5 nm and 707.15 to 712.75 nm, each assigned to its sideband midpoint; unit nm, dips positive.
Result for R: -0.109 nm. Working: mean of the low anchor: 20.4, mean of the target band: 22.4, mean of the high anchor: 22.9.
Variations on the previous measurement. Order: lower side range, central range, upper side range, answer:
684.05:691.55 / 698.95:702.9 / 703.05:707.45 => 0.763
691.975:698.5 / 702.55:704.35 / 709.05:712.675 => 0.177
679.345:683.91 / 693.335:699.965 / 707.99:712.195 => 0.236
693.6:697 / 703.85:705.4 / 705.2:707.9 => 0.357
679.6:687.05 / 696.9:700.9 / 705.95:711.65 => 0.533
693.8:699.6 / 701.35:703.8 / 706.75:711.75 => 0.140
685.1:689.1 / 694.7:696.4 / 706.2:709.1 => 0.355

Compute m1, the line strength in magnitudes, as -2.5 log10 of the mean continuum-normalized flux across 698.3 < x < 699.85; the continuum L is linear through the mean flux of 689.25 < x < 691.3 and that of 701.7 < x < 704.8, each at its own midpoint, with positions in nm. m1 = 0.42 mag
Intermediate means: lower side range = 53.7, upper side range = 20.4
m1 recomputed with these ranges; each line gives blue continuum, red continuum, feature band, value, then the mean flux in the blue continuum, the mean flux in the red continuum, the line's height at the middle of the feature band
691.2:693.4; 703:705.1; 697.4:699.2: 0.326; 34.8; 20.2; 27.3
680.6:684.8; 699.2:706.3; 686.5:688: -0.028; 20.4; 21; 20.5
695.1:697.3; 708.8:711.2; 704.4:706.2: -0.046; 20.6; 20.5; 20.5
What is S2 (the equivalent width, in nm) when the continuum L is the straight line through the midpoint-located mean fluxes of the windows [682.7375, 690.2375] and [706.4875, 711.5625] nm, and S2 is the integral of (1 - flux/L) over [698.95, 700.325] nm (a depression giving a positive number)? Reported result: 0.19 nm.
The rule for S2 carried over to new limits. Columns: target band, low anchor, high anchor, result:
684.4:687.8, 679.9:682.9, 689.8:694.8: 0.95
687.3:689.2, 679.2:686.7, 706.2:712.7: -0.45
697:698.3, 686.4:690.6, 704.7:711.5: 0.50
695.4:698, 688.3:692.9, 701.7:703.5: 0.97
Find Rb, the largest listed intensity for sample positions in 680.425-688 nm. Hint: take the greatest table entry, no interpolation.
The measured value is 22.94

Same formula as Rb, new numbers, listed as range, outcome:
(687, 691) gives 167.3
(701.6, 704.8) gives 22.23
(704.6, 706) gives 22.28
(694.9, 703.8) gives 23.16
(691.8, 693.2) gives 82.06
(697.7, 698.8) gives 21.49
